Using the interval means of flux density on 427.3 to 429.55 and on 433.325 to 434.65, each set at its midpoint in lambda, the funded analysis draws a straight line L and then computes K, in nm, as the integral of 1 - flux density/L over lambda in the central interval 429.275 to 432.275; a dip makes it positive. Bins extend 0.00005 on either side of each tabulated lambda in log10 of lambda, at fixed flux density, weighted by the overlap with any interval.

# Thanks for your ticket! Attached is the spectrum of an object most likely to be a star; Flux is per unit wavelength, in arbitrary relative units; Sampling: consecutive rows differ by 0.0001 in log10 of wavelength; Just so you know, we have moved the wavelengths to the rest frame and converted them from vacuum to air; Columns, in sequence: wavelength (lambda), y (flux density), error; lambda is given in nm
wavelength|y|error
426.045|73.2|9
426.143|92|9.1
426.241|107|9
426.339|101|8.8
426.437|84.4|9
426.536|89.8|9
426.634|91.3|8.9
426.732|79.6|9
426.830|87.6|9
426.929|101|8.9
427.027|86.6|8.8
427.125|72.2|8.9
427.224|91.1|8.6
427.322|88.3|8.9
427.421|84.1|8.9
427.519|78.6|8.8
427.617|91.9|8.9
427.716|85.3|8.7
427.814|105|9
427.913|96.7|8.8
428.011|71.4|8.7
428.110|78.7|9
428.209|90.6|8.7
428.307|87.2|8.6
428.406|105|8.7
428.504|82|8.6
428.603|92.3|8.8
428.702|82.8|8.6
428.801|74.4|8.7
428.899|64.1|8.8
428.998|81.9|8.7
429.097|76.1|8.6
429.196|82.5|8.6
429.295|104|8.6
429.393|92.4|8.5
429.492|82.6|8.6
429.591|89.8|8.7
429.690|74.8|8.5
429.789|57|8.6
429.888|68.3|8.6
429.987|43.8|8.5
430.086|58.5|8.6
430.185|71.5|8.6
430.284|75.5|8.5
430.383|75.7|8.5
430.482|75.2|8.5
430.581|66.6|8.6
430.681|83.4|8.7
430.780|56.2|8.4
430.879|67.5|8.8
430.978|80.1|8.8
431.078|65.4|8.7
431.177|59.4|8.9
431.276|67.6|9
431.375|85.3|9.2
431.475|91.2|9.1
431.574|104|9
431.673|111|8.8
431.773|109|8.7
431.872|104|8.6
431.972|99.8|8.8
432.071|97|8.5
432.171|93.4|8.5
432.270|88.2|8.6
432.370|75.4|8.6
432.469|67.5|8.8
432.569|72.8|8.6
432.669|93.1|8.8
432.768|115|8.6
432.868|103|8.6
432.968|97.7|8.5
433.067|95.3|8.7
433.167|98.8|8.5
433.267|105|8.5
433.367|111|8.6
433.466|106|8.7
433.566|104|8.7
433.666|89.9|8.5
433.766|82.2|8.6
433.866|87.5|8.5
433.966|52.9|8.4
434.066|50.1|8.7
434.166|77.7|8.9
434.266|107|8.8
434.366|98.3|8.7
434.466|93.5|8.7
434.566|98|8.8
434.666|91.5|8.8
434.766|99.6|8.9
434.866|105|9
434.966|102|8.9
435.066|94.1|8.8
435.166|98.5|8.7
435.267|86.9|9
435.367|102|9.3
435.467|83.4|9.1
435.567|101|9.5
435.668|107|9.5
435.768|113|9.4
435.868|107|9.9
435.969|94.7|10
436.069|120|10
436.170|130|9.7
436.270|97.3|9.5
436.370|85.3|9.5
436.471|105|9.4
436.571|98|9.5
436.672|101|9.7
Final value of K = 0.24 nm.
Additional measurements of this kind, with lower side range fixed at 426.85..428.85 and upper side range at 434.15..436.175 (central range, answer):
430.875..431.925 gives 0.078 nm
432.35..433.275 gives 0.036 nm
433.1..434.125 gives 0.091 nm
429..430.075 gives 0.161 nm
